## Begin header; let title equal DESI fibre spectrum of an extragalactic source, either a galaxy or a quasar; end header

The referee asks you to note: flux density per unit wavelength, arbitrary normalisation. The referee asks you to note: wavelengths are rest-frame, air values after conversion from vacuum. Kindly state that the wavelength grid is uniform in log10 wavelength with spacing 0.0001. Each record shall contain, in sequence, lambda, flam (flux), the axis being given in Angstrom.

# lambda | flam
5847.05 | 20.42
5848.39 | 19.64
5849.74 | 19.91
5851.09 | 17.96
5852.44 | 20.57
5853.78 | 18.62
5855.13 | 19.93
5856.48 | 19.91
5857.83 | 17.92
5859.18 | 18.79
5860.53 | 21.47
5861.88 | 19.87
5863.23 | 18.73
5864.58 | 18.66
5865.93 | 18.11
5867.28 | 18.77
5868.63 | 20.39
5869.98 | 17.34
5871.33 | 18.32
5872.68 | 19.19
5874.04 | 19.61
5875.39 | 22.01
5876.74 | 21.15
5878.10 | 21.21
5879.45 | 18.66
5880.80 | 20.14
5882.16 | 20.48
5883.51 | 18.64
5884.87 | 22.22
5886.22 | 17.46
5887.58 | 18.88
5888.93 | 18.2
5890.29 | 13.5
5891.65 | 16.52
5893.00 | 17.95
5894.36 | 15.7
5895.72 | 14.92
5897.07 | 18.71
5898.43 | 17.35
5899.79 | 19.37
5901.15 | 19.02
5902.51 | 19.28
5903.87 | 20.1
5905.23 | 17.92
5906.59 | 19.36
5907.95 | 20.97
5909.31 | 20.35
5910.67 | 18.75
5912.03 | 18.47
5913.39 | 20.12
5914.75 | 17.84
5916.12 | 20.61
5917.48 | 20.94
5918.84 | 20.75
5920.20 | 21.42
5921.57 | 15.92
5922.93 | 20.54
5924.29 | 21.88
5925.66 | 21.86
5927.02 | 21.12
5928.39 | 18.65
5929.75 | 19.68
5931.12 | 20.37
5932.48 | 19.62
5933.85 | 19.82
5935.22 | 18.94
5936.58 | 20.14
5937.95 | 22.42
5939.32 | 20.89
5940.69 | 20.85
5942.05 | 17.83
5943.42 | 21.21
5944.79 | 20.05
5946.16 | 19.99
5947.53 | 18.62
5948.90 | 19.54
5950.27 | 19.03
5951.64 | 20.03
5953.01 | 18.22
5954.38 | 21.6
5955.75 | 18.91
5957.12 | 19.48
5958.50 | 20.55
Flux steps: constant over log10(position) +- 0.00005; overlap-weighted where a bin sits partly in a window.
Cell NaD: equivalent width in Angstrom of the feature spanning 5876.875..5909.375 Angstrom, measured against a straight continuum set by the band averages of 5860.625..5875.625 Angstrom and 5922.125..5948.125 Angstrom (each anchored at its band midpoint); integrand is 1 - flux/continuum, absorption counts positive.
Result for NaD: 1.6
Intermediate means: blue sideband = 19.2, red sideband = 20.2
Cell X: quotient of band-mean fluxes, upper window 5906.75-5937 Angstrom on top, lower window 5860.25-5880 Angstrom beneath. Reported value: 1.02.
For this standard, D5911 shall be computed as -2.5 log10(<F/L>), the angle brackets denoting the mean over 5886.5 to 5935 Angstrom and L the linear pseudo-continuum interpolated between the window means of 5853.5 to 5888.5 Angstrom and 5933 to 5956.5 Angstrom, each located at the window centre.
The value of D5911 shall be 0.04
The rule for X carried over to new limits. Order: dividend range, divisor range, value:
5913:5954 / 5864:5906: 1.07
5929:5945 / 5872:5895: 1.07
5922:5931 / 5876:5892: 1.08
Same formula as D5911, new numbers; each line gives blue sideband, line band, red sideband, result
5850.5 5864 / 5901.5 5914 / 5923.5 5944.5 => 0.03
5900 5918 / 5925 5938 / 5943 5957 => -0.03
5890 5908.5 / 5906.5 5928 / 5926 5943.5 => -0.06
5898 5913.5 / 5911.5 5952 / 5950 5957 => -0.03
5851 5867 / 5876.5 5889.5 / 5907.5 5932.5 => -0.01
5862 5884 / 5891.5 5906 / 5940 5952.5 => 0.09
